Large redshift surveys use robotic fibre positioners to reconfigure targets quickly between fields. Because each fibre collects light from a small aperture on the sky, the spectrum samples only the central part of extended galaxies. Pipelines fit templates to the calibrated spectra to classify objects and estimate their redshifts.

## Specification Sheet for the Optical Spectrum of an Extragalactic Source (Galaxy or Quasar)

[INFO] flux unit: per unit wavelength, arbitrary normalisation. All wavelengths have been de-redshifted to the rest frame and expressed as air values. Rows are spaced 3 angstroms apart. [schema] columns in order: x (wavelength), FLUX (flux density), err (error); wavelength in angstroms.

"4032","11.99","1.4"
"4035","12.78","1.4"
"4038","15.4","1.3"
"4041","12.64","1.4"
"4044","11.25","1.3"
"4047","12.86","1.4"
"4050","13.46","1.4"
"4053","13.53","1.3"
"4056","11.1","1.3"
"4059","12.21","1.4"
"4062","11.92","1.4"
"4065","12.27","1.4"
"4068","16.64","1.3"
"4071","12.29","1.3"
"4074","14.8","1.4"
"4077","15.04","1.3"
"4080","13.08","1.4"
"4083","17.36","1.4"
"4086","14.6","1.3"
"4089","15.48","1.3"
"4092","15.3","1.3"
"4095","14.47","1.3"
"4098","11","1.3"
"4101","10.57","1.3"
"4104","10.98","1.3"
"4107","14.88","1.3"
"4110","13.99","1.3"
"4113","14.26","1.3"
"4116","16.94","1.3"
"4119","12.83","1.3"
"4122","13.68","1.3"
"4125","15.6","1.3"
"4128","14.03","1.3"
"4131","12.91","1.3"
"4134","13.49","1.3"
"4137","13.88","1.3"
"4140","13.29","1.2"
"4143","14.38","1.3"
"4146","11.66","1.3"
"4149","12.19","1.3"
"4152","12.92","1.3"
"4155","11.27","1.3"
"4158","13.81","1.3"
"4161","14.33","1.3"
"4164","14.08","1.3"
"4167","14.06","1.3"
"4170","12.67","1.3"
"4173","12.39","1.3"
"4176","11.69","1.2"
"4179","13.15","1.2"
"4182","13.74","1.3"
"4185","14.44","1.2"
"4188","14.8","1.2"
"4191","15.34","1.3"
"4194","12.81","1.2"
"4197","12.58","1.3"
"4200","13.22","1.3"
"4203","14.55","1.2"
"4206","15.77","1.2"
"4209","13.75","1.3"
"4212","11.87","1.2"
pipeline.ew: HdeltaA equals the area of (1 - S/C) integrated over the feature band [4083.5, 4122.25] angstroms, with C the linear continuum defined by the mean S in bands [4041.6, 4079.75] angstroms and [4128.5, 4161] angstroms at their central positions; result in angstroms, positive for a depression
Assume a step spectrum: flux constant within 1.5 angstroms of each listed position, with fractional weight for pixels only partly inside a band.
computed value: -2.3 angstroms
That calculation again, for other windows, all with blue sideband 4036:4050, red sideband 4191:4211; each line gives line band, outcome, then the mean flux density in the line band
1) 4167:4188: 0.8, 13.2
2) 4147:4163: 0.8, 12.9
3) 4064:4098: -3.3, 14.5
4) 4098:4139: -0.4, 13.6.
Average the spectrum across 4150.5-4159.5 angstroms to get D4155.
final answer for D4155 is 12.7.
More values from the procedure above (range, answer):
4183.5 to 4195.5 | 14.3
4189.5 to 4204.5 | 13.7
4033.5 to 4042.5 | 13.6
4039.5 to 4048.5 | 12.2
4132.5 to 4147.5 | 13.3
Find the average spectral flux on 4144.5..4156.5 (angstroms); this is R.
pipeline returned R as 12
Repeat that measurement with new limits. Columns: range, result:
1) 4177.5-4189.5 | 14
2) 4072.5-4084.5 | 15.1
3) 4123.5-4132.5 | 14.2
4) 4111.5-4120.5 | 14.7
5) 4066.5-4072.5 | 14.5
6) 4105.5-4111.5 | 14.4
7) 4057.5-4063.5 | 12.1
